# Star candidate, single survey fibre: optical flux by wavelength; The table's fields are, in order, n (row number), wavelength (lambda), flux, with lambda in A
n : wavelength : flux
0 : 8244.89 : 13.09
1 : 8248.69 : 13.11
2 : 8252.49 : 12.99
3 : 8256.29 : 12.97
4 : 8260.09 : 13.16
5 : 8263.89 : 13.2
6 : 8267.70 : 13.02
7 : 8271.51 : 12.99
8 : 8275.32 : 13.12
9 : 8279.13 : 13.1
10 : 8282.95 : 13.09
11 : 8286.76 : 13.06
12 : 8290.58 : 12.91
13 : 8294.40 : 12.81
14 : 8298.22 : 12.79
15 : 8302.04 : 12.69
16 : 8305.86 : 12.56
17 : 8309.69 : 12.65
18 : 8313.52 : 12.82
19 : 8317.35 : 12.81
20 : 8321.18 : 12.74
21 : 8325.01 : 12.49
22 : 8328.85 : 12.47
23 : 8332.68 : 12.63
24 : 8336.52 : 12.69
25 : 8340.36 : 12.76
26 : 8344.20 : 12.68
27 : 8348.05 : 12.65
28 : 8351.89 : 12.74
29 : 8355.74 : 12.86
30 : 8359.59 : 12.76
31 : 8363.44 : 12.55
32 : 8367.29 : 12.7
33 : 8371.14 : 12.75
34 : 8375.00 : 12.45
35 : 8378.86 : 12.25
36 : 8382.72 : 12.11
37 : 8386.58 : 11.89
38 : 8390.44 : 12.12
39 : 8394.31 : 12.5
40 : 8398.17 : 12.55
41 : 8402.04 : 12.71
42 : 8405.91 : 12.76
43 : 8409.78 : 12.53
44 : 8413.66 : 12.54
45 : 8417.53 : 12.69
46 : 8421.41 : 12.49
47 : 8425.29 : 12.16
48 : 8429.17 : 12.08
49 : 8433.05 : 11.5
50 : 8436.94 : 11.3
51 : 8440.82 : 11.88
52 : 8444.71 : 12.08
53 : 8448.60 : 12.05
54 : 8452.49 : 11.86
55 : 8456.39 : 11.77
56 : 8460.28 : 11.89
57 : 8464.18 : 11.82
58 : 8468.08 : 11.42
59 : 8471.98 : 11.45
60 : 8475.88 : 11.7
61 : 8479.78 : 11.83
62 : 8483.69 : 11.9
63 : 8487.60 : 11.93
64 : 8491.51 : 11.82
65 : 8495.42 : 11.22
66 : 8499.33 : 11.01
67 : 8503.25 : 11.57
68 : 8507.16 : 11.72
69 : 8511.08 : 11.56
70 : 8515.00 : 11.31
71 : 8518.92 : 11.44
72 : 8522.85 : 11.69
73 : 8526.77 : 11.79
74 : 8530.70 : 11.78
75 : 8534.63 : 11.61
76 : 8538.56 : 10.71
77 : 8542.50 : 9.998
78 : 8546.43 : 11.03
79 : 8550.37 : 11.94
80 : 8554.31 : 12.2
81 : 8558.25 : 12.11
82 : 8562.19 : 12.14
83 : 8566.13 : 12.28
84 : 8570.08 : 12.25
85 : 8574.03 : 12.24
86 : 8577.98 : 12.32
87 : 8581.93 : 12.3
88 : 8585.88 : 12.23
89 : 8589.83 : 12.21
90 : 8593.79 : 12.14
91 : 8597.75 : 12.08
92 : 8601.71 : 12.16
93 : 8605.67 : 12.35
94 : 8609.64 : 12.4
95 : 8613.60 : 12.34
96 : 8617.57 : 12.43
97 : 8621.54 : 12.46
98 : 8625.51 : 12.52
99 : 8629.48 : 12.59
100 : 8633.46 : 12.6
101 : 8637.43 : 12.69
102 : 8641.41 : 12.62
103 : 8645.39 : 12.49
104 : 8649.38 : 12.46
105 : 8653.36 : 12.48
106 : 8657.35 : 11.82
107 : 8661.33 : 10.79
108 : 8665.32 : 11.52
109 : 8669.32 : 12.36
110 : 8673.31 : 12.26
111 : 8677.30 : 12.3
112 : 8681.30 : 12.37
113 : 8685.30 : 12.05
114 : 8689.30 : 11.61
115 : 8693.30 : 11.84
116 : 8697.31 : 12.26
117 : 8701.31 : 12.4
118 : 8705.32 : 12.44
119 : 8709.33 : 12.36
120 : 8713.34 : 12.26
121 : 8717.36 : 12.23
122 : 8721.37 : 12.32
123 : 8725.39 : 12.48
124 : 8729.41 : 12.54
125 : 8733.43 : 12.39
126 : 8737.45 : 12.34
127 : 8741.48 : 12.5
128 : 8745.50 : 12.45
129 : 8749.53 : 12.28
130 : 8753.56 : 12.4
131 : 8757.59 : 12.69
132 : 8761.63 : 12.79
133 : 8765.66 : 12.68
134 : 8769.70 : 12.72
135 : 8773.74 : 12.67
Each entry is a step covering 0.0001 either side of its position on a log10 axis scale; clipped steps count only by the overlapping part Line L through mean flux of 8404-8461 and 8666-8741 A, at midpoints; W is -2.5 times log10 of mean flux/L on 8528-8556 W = 0.08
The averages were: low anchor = 12.1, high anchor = 12.3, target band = 11.3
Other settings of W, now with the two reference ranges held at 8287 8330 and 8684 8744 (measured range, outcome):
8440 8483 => 0.07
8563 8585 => 0.01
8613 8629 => -0.01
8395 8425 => 0.00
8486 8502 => 0.09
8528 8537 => 0.07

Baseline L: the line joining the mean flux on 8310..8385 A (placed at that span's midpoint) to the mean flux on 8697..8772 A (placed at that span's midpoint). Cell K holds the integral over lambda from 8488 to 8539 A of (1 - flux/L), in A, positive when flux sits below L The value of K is 4.2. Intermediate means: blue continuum 12.6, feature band 11.5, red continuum 12.5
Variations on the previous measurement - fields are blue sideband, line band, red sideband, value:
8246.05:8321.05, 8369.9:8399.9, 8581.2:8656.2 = 1.1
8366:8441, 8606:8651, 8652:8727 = -1.3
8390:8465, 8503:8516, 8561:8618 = 0.7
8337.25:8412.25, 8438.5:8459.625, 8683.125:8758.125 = 1.0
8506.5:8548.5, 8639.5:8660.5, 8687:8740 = -0.6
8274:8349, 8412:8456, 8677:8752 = 2.0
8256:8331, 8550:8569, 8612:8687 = 0.4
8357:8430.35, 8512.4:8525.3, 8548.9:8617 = 0.8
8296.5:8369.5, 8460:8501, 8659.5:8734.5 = 2.8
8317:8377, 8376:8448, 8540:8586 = 1.2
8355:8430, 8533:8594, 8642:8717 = 2.1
